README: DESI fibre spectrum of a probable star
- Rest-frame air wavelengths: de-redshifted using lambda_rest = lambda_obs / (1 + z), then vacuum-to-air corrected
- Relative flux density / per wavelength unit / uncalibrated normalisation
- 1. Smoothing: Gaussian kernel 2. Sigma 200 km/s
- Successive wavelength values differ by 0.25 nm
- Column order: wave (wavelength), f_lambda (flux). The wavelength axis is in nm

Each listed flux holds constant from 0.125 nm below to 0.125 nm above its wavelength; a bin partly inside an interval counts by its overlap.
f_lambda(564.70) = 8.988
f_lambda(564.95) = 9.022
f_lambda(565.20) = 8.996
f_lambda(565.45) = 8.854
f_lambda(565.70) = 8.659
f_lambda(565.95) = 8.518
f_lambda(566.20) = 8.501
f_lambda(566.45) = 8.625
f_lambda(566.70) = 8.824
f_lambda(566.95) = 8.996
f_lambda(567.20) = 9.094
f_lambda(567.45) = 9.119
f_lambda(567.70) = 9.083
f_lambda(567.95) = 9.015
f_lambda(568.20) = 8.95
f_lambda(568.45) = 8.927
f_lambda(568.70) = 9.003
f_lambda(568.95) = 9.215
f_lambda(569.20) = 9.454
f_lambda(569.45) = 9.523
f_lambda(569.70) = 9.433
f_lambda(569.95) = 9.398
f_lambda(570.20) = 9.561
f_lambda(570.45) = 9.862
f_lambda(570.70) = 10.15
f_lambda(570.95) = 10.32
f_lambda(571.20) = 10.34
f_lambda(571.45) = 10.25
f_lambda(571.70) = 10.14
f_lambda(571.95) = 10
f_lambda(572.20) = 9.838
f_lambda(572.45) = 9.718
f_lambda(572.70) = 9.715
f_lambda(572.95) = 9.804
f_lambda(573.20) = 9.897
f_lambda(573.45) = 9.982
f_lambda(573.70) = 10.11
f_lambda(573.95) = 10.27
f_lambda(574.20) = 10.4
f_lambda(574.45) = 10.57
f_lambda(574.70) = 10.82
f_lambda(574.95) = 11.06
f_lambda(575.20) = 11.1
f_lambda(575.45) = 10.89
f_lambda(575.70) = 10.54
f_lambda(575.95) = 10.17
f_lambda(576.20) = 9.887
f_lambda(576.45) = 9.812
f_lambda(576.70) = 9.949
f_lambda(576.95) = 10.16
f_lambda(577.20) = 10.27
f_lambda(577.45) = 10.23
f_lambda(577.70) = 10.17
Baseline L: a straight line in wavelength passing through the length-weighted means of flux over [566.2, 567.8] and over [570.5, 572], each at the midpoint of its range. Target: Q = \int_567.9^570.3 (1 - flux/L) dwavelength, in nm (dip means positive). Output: 0.07 nm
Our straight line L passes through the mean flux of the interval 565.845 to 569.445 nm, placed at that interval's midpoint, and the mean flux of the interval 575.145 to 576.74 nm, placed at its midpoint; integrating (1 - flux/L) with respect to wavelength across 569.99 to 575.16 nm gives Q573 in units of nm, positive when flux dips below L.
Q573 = -0.20 nm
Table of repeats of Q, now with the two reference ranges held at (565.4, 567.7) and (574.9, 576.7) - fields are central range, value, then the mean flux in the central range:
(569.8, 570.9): -0.03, 9.78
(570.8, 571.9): -0.07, 10.2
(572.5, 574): 0.01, 9.94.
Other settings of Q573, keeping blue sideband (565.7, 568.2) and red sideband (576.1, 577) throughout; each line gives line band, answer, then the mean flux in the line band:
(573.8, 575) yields -0.11 nm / 10.6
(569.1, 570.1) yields -0.03 nm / 9.45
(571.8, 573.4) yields -0.06 nm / 9.84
